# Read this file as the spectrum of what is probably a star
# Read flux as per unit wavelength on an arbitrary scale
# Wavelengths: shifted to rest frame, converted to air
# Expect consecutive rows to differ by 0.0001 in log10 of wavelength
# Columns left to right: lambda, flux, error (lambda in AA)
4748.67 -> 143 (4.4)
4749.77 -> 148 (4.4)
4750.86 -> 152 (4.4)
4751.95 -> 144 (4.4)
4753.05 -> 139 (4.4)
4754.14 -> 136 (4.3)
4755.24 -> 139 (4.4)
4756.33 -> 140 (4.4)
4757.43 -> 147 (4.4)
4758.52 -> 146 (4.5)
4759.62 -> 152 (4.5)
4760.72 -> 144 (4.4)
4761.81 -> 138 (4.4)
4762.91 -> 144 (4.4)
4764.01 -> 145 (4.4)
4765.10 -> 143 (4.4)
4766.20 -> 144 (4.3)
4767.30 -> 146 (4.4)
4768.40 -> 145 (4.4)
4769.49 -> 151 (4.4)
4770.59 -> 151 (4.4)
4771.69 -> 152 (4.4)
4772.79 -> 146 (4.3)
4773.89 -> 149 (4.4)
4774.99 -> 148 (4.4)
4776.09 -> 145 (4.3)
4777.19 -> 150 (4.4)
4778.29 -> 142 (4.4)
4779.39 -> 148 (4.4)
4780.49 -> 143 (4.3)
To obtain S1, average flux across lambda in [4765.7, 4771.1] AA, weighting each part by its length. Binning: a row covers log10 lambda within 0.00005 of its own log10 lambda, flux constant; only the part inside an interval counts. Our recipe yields 147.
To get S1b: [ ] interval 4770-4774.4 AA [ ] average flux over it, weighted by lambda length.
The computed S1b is 149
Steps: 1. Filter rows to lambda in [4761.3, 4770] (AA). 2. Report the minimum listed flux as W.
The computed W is 138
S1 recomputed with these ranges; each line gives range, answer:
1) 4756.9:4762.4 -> 145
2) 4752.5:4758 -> 140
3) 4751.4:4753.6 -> 142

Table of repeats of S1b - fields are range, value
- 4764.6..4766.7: 143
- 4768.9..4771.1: 151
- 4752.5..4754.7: 137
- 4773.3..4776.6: 147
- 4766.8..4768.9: 145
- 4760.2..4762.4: 141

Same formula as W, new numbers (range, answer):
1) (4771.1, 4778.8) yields 142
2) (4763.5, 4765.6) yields 143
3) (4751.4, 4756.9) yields 136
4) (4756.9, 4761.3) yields 144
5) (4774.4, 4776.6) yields 145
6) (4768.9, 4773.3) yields 146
